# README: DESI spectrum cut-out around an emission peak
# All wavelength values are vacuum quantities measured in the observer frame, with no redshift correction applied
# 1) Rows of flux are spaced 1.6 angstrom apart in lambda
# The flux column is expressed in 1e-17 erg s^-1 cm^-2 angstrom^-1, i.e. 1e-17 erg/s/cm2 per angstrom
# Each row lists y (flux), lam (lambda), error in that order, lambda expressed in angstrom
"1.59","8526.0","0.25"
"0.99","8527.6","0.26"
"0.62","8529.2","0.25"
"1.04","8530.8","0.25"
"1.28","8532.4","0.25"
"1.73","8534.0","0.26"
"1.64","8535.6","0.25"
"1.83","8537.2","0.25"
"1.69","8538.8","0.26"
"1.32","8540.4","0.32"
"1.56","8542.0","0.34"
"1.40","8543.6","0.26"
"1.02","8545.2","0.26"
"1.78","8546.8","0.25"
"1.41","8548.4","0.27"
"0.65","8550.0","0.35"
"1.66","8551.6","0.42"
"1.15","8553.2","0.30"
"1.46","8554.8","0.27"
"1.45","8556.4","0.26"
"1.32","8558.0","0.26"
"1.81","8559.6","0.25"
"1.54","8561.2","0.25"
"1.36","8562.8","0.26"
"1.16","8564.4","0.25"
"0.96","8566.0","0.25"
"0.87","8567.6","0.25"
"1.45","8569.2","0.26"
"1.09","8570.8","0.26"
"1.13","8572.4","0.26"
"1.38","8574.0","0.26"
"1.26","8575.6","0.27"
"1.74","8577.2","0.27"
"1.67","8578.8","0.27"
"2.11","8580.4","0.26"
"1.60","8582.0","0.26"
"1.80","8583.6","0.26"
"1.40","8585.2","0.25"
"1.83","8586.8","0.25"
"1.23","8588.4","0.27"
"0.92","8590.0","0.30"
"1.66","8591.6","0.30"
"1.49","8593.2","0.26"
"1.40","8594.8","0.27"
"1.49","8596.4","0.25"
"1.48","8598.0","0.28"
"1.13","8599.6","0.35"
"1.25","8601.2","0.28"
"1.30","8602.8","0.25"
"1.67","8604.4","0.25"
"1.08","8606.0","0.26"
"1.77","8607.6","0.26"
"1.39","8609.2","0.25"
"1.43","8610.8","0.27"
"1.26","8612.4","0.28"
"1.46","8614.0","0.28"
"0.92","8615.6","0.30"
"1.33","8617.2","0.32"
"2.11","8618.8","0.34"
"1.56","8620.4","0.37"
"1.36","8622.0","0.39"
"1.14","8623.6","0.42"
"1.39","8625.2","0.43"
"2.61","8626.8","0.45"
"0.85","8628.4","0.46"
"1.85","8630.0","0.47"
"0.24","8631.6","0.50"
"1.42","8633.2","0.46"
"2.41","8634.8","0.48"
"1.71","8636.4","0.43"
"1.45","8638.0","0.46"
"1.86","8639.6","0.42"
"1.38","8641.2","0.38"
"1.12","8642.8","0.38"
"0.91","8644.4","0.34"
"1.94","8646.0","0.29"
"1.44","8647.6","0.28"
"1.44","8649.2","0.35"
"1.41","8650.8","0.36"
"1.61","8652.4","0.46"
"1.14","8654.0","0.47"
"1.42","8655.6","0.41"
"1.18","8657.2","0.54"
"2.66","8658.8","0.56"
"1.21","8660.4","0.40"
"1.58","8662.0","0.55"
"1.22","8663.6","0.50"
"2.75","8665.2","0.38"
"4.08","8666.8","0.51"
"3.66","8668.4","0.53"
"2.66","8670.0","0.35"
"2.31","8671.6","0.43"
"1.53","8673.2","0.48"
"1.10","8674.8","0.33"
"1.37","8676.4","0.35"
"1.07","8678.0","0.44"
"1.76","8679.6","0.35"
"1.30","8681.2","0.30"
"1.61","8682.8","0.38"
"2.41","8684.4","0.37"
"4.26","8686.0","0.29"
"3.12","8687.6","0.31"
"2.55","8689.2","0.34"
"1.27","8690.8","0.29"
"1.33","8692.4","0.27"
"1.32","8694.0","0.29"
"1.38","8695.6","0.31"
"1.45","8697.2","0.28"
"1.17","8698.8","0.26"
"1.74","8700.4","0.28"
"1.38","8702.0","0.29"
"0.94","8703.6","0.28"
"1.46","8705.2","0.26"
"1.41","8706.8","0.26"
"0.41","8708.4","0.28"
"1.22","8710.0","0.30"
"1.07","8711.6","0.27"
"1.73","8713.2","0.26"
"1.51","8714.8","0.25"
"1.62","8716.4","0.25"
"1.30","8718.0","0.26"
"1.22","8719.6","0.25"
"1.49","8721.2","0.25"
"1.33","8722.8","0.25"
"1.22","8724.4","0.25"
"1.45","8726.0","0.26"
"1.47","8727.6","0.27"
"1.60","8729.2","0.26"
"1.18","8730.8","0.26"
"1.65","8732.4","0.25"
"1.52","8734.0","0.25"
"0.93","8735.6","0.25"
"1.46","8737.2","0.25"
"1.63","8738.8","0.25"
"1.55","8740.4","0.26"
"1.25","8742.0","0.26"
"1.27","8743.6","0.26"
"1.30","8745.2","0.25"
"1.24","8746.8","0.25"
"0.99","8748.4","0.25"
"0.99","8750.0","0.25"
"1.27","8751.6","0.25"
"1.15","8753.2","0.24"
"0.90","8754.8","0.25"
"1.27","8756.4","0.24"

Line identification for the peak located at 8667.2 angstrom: [S II]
